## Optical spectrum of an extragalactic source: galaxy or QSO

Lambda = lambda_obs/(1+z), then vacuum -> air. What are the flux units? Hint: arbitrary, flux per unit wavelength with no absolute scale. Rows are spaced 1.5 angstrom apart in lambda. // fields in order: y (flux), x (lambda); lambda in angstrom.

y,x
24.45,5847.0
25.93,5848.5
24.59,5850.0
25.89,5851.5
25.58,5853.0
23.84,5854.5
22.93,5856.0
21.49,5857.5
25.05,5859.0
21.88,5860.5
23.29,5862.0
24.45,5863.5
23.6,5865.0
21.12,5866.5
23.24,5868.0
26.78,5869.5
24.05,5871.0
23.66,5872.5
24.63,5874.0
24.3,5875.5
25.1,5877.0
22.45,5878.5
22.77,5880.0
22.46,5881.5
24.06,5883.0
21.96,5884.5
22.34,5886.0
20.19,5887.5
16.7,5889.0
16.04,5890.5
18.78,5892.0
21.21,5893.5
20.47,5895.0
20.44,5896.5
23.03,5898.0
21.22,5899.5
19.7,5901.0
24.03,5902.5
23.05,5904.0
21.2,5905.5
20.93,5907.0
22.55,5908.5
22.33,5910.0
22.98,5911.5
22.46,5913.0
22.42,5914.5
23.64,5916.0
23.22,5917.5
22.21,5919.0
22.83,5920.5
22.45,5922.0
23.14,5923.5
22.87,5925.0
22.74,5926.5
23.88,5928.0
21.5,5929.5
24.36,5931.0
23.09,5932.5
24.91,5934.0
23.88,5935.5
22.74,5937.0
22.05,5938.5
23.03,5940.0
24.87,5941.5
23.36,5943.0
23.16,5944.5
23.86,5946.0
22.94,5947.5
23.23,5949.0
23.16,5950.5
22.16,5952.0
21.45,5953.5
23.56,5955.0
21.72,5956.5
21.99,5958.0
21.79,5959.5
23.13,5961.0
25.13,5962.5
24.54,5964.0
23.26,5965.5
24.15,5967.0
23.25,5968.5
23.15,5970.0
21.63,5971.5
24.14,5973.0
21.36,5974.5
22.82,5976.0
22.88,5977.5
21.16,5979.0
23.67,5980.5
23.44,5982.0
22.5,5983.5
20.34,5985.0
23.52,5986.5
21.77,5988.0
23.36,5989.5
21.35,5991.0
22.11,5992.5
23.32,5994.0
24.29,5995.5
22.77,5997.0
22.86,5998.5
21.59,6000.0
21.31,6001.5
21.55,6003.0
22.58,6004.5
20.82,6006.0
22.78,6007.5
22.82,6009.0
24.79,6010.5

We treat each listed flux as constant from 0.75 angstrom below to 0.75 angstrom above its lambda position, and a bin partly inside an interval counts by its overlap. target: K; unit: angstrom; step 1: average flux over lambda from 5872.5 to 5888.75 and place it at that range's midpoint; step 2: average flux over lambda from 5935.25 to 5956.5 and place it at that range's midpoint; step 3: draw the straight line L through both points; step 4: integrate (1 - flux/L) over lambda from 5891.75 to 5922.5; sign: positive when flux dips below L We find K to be 1.24 angstrom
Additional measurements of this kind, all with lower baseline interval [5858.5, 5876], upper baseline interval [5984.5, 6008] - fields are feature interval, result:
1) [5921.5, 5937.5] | -0.1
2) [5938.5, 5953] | -0.2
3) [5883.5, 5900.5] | 2.4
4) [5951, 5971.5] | -0.2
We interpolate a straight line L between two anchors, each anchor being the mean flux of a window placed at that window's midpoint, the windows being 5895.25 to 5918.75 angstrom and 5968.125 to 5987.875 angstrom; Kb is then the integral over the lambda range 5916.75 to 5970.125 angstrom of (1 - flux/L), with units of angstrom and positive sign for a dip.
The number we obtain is -1.8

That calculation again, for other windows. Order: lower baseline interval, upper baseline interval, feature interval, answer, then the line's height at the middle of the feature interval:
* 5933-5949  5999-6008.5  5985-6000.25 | -0.3 angstrom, 22.1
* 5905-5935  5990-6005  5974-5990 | 0.0 angstrom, 22.5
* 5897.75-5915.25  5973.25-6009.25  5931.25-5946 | -0.8 angstrom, 22.2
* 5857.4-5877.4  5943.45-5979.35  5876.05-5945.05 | 3.3 angstrom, 23.4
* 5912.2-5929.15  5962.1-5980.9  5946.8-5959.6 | 0.3 angstrom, 23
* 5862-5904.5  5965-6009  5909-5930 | -0.4 angstrom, 22.3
